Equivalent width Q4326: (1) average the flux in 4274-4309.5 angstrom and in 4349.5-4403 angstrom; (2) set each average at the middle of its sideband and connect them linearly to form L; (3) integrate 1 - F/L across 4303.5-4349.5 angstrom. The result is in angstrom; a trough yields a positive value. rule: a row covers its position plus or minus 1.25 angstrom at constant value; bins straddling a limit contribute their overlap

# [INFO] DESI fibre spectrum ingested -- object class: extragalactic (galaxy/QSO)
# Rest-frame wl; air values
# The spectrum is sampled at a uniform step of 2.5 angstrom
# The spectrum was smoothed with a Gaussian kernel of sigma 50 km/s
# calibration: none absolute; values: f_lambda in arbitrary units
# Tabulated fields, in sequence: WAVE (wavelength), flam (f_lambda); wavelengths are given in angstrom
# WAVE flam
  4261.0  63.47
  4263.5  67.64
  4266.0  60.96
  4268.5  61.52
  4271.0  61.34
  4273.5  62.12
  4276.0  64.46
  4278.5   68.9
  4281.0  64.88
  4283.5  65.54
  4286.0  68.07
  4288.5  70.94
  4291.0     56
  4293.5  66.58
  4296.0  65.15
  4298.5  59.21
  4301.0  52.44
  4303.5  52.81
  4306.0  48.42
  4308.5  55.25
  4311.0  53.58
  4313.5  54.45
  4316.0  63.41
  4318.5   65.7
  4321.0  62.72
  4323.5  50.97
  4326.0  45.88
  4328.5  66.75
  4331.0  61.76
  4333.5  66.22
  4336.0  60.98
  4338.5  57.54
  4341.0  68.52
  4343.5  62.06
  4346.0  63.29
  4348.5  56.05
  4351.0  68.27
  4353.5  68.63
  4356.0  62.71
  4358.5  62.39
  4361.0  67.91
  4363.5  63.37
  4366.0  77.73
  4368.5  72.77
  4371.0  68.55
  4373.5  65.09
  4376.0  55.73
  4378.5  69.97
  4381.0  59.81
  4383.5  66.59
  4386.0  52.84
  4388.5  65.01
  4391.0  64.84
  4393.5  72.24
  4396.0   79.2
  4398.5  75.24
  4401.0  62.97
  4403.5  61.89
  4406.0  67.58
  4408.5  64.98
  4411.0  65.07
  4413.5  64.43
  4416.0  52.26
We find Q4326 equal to 3.4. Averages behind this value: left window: 61.4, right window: 66.6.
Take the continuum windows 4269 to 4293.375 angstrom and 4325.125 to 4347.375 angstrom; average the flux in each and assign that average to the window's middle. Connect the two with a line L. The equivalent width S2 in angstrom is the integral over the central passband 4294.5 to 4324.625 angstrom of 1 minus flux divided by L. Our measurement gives 2.87 angstrom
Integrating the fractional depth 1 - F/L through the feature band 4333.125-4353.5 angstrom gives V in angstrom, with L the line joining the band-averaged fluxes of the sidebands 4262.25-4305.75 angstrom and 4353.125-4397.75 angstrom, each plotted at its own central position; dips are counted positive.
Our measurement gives 0.6 angstrom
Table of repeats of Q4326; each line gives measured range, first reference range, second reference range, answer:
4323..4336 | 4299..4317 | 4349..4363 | 0.1 angstrom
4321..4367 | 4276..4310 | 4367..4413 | 0.8 angstrom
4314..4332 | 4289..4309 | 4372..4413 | 0.1 angstrom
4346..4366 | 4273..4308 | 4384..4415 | -0.2 angstrom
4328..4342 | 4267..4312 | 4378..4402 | 0.1 angstrom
